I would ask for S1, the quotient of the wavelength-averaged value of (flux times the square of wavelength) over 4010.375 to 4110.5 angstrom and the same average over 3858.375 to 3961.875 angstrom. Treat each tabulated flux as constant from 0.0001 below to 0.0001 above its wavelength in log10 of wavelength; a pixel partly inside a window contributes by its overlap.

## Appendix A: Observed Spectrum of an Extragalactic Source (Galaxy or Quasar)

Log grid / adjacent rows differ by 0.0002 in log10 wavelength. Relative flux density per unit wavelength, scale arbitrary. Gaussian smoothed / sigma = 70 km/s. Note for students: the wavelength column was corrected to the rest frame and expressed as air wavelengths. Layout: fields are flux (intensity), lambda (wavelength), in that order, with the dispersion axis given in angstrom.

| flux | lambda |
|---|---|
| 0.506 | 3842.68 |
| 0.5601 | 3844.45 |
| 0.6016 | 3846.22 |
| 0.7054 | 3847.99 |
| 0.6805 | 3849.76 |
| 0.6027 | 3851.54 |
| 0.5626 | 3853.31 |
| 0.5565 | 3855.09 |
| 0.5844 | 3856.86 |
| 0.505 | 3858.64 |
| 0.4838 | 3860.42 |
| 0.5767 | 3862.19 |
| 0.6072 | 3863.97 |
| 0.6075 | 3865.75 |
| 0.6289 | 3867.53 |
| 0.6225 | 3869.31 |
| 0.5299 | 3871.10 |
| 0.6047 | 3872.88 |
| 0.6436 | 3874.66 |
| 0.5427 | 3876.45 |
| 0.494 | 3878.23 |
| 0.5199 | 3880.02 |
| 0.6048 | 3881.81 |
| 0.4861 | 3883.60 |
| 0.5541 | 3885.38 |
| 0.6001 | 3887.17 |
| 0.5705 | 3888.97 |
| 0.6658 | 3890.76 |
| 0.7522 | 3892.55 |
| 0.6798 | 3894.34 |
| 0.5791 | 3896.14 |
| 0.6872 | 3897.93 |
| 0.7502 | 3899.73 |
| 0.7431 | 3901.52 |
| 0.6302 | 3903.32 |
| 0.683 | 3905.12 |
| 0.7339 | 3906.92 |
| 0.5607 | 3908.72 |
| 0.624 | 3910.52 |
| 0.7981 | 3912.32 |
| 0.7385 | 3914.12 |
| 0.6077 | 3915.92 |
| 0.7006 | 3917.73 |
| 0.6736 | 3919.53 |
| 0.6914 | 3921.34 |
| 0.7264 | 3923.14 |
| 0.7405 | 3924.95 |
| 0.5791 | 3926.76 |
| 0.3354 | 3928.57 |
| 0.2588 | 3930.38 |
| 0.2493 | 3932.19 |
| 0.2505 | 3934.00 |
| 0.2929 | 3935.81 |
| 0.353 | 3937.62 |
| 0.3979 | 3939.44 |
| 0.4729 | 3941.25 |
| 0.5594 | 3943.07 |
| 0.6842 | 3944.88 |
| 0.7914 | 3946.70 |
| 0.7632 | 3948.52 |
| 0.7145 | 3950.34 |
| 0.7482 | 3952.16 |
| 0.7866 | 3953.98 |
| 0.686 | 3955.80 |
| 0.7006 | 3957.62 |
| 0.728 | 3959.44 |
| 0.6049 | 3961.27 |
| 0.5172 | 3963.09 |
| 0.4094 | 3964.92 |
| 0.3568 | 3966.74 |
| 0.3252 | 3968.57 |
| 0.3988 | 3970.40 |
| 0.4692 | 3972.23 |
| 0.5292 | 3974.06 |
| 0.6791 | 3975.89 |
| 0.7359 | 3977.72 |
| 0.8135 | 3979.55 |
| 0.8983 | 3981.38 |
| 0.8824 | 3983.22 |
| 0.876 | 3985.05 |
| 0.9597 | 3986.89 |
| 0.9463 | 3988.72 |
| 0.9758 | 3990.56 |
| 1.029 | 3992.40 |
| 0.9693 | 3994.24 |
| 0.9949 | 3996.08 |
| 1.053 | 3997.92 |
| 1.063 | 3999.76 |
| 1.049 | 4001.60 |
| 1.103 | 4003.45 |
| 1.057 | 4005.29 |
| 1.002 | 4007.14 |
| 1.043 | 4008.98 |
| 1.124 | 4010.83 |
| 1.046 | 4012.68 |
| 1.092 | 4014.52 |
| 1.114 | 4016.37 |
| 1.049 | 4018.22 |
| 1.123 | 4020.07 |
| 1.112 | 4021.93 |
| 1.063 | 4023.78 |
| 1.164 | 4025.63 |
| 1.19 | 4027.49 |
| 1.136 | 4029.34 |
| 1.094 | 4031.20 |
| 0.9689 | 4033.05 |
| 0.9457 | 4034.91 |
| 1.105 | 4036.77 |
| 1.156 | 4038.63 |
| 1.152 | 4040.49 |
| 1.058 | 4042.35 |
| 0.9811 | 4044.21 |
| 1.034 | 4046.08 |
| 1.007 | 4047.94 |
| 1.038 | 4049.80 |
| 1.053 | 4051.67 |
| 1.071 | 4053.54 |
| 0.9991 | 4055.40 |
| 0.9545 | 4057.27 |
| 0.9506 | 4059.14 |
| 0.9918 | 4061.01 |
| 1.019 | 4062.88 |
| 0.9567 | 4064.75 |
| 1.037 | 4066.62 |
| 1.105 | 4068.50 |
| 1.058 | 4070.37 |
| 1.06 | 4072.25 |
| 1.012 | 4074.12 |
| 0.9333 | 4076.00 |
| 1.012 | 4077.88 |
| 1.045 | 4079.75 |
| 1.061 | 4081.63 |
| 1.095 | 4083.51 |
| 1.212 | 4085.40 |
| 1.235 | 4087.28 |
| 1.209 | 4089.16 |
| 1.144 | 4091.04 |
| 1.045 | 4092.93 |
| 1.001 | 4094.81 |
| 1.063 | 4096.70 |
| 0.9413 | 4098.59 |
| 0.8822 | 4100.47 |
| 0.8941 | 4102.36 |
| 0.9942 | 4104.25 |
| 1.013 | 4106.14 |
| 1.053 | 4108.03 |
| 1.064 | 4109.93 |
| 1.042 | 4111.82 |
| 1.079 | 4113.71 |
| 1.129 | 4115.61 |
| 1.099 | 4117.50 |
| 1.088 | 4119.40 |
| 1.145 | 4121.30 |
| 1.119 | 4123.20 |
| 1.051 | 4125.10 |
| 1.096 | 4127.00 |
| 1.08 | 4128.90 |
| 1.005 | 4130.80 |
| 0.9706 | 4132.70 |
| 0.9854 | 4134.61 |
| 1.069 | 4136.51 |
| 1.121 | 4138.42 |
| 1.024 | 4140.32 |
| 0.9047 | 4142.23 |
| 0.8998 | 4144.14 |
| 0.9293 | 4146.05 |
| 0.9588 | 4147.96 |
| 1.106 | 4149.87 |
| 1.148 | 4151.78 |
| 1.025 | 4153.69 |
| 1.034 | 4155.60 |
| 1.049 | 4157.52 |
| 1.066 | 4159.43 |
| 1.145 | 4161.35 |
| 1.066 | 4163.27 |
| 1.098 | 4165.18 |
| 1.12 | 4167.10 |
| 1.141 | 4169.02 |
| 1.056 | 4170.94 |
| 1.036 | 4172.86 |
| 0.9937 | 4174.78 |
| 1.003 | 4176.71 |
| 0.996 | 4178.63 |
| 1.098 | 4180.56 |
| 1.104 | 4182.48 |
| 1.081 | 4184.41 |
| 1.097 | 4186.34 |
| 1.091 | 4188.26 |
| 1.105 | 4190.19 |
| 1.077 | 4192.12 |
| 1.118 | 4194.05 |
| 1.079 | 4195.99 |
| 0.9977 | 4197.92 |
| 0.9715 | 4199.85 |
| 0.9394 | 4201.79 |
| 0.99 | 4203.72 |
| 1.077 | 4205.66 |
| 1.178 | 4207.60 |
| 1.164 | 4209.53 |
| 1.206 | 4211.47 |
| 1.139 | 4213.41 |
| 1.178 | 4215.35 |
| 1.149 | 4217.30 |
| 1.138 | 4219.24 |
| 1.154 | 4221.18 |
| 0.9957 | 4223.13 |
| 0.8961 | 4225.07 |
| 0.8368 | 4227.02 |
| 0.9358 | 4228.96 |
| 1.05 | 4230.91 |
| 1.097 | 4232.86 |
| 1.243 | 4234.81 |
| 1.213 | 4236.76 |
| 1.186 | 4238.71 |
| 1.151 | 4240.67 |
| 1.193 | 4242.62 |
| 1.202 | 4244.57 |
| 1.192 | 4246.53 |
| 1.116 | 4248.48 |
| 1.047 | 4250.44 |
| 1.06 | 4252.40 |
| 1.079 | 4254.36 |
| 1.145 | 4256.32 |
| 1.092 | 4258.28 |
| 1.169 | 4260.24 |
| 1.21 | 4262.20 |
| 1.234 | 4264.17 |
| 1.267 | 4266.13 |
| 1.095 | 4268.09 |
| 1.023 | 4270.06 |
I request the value 1.9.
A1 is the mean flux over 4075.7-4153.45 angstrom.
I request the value 1.05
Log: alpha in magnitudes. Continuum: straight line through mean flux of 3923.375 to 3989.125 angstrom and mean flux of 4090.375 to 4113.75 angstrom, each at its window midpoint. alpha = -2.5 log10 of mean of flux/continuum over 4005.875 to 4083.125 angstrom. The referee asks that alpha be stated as -0.24 mag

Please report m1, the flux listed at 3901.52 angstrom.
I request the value 0.7431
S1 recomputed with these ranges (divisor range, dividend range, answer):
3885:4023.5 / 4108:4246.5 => 1.63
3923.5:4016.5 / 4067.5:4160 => 1.54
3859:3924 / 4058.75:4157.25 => 1.84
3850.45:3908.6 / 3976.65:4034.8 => 1.80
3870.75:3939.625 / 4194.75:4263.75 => 2.22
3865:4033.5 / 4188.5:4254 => 1.69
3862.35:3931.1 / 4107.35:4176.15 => 1.92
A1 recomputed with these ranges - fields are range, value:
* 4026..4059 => 1.05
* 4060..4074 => 1.03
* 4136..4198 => 1.06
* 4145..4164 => 1.05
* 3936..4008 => 0.742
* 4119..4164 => 1.04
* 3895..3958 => 0.608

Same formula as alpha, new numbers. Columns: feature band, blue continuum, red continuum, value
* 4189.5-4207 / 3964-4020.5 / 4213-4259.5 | 0.03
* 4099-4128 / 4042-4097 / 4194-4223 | 0.02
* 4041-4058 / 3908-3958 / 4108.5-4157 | -0.20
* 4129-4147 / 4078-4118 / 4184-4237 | 0.08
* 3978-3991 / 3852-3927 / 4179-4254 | -0.18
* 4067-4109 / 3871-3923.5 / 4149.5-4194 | -0.12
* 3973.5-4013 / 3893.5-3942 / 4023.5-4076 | -0.12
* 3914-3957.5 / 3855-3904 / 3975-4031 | 0.34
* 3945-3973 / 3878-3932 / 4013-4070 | 0.29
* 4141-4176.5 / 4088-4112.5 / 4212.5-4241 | 0.02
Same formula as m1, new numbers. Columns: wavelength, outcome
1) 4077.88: 1.012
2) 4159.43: 1.066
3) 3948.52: 0.7632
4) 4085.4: 1.212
